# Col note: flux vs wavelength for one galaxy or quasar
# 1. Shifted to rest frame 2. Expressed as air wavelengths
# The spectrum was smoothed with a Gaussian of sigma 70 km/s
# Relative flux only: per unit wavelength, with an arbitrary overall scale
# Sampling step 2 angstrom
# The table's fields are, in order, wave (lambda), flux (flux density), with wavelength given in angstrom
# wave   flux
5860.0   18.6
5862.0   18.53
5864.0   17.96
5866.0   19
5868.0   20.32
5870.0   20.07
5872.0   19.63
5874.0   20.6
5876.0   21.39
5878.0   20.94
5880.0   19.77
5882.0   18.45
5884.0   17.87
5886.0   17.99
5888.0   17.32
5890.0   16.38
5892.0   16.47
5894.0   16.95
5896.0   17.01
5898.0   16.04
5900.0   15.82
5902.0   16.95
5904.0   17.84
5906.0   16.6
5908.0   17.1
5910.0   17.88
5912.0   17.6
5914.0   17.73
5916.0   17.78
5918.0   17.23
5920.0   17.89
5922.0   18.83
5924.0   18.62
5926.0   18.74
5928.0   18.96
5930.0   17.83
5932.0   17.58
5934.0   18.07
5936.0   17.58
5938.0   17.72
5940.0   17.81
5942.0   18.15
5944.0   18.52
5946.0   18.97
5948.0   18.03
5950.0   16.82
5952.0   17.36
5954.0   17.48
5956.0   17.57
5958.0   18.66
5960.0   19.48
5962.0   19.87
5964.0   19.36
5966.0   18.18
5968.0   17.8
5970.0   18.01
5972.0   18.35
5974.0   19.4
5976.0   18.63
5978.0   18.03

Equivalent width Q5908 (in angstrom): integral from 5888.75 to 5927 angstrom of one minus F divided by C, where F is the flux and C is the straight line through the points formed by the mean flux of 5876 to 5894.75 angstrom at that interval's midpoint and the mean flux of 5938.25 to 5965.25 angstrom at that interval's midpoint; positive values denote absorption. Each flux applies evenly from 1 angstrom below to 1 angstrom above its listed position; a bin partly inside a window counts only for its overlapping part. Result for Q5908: 1.9 angstrom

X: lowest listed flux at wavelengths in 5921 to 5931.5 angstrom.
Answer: 17.83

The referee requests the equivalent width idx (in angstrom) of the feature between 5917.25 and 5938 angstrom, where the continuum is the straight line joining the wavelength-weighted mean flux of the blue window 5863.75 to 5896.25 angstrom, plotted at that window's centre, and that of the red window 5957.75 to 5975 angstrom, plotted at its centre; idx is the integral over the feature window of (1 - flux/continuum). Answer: 0.73 angstrom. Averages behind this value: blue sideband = 18.8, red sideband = 18.8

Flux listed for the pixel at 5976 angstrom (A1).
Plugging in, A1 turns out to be 18.63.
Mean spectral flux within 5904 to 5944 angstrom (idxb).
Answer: 17.9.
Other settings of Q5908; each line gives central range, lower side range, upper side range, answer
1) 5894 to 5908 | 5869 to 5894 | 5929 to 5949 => 1.36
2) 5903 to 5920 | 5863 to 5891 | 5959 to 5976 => 1.34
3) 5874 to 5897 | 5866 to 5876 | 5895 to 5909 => 0.34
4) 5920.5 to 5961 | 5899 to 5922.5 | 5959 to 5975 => 0.02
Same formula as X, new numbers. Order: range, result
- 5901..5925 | 16.6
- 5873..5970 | 15.82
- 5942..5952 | 16.82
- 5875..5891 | 16.38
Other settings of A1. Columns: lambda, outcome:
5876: 21.39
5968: 17.8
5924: 18.62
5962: 19.87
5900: 15.82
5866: 19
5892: 16.47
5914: 17.73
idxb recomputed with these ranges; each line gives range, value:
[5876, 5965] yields 17.9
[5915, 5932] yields 18.2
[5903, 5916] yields 17.5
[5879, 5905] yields 17.3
